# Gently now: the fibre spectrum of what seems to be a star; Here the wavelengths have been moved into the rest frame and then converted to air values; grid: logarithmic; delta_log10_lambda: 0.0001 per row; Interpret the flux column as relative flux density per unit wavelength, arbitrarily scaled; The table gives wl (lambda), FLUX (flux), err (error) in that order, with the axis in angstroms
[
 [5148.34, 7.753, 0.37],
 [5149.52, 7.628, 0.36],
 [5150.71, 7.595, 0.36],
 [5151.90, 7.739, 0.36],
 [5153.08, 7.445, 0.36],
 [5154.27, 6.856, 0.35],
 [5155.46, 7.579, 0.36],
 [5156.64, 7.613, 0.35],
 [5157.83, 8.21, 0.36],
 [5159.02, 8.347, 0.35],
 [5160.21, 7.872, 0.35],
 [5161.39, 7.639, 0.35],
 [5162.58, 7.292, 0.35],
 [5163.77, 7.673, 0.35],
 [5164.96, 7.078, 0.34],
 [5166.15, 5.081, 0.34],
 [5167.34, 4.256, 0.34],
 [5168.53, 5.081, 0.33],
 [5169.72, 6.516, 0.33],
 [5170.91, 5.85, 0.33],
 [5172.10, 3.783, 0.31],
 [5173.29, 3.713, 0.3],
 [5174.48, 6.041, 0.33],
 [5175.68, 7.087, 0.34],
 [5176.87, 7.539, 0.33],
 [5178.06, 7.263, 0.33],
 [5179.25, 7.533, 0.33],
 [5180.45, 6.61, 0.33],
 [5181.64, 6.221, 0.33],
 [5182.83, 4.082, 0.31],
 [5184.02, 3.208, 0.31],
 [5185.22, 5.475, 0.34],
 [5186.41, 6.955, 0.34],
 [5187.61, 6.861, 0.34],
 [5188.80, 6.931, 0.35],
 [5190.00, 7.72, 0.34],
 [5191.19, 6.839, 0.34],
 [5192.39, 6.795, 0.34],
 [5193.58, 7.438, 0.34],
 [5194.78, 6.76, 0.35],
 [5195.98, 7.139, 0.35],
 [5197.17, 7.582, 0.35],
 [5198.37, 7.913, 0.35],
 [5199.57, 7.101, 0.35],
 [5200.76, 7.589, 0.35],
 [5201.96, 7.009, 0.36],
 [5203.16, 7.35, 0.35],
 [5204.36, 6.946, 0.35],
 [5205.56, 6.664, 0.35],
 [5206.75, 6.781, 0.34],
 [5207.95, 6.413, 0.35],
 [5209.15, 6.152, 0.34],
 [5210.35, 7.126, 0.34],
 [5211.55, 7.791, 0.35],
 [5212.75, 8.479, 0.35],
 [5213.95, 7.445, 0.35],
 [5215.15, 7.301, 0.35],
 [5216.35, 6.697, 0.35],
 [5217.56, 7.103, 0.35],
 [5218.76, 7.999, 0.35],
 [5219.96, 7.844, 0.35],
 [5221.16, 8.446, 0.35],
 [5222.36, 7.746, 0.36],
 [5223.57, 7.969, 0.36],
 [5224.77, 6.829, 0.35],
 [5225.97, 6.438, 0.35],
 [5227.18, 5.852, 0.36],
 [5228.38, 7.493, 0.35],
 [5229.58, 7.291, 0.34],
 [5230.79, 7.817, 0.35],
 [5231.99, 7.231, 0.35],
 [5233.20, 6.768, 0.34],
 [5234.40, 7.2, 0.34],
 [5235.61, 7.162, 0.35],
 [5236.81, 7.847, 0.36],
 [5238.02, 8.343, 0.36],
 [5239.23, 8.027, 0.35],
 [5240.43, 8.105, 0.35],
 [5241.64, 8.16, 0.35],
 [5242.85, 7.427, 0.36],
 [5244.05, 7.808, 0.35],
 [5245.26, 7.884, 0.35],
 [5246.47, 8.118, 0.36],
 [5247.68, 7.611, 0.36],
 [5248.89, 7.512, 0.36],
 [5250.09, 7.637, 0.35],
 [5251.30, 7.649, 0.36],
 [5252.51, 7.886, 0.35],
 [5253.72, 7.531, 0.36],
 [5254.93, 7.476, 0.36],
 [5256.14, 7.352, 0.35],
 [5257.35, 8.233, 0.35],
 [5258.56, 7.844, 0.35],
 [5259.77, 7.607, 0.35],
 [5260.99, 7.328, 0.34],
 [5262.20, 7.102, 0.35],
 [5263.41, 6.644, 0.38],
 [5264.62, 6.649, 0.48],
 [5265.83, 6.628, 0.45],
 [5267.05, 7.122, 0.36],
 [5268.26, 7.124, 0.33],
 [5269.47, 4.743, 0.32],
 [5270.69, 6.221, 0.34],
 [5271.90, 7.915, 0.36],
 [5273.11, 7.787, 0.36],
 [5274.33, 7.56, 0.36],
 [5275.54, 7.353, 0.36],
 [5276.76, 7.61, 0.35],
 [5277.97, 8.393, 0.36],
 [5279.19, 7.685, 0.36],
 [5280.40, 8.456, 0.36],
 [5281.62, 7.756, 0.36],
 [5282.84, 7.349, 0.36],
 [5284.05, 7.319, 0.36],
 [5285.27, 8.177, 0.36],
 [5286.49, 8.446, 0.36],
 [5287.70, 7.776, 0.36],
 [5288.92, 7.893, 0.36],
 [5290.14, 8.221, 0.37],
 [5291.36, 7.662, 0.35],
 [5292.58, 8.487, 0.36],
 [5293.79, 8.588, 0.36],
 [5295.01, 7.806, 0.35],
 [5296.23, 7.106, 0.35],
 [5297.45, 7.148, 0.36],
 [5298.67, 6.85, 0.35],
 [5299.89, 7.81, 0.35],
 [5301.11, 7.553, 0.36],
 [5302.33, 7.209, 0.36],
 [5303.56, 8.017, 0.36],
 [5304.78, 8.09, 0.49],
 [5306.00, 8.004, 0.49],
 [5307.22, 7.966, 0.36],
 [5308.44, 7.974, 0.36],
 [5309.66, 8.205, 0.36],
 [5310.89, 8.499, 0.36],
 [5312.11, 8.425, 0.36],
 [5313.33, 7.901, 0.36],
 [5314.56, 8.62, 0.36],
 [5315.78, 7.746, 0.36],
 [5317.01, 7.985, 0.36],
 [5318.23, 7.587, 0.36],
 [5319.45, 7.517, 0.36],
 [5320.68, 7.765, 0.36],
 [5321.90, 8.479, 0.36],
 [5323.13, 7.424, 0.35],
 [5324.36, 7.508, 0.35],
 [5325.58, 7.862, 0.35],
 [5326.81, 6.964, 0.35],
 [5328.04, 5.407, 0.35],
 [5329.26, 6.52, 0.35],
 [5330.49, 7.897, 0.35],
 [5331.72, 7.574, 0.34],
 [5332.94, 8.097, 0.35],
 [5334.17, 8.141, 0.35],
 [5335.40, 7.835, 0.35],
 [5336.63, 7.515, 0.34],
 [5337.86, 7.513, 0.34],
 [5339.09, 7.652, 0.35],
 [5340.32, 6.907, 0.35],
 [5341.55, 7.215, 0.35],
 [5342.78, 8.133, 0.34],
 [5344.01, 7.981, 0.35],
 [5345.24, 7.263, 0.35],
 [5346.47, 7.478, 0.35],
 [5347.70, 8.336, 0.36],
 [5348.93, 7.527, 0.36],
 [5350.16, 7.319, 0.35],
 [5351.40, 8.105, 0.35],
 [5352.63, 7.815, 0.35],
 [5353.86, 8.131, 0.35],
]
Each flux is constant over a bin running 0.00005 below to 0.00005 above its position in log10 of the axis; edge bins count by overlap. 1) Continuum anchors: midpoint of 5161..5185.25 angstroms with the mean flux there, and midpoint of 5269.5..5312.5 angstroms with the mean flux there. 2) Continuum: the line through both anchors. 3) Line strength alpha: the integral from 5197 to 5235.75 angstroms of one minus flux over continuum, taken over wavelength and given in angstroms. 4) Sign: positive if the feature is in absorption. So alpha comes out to -3.8 angstroms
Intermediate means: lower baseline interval 5.95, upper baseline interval 7.76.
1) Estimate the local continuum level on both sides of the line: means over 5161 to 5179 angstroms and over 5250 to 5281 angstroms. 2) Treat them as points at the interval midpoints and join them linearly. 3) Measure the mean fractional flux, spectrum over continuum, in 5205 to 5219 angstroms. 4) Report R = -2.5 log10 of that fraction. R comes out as -0.07 mag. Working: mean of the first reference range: 6.14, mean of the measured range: 7.14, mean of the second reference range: 7.36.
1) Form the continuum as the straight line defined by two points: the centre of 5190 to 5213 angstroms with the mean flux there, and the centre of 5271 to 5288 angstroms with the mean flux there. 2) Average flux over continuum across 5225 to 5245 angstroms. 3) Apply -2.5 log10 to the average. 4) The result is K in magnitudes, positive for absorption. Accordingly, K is 0.00 mag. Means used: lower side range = 7.15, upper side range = 7.8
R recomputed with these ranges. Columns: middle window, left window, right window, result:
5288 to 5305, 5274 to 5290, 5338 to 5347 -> 0.00 mag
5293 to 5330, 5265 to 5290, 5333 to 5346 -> -0.02 mag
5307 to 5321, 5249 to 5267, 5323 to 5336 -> -0.09 mag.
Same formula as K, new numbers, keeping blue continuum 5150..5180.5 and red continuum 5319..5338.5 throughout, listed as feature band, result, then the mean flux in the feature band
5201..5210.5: 0.018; 6.82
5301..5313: -0.086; 8.01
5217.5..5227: -0.073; 7.5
